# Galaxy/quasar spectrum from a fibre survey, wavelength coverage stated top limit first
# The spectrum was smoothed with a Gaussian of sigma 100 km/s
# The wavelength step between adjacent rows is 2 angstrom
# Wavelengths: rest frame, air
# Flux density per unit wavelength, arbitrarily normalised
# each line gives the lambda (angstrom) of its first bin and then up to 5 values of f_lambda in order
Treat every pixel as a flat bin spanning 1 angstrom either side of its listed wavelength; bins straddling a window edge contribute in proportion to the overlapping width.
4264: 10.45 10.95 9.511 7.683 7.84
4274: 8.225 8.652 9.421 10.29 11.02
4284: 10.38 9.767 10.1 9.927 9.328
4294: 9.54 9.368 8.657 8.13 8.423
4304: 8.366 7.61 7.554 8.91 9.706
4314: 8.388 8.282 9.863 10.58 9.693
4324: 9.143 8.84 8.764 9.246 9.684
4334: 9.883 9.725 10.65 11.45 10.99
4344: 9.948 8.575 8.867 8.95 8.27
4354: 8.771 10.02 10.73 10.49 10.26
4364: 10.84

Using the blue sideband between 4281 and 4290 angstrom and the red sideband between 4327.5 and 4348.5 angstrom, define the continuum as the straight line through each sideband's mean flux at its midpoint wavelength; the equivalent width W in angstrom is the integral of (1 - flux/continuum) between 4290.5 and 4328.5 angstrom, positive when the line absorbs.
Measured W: 4.4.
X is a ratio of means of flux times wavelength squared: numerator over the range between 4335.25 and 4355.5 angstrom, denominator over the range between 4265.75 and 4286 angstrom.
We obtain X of 1.06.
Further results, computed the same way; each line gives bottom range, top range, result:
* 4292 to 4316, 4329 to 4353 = 1.14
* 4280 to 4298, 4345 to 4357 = 0.93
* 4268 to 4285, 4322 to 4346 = 1.09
